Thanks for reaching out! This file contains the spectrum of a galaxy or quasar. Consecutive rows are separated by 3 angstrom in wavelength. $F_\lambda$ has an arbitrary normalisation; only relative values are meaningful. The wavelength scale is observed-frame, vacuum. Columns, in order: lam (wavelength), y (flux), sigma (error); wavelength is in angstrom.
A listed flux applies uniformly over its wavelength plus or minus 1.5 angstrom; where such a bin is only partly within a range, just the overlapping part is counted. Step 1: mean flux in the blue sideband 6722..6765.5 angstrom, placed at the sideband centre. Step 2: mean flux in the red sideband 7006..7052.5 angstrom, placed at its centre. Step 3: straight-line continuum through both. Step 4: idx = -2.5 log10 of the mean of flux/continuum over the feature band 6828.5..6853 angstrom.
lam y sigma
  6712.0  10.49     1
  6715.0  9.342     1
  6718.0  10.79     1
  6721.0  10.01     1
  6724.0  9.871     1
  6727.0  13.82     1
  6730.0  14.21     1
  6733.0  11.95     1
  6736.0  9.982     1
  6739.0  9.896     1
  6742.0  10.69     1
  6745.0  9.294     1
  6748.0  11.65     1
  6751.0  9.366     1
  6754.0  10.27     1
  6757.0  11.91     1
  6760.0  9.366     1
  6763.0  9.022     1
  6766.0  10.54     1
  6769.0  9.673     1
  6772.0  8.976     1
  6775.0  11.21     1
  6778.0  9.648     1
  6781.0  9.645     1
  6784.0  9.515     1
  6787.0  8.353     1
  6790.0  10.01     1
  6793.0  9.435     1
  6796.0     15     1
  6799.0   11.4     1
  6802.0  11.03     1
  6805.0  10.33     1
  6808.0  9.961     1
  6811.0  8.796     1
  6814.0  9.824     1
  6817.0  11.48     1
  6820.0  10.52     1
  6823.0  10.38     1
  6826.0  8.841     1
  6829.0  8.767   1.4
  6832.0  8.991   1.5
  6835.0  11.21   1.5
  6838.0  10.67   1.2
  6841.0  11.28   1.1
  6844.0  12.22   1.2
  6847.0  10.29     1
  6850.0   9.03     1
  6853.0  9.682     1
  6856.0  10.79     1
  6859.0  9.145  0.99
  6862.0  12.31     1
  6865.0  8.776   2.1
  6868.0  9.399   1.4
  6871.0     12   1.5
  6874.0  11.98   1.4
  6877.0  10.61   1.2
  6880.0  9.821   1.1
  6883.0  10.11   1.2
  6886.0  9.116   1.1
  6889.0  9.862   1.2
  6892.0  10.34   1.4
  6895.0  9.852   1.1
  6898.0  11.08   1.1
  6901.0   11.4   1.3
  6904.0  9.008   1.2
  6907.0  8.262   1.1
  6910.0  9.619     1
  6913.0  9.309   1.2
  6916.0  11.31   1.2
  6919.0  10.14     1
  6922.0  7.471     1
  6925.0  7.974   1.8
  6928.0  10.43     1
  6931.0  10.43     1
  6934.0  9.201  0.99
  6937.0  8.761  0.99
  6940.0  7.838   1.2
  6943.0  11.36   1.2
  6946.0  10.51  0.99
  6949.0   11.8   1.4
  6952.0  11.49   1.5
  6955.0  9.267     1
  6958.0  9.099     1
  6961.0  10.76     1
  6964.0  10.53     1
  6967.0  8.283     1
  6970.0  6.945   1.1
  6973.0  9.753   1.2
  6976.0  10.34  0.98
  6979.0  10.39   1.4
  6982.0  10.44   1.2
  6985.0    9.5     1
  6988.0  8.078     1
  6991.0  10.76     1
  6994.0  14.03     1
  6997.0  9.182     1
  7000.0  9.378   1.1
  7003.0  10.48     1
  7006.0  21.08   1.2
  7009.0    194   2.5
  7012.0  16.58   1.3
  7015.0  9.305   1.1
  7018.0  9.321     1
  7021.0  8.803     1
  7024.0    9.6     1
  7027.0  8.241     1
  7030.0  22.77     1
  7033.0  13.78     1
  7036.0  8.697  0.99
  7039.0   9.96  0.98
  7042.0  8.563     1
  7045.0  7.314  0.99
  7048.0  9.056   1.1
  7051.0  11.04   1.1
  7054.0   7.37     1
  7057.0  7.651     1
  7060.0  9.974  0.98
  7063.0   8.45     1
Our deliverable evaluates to 0.402 mag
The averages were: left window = 10.8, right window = 23.1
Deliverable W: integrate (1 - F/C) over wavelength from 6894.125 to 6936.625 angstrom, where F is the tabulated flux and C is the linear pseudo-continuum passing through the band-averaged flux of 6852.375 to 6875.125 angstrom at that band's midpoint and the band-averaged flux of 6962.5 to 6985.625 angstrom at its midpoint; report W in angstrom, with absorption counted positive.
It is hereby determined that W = 1.7 angstrom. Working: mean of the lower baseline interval 10.5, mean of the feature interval 9.65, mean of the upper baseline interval 9.52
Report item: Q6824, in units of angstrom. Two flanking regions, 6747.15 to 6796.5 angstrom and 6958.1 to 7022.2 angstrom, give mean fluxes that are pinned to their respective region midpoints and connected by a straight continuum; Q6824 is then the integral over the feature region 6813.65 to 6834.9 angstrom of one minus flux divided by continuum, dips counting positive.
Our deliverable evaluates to 4.1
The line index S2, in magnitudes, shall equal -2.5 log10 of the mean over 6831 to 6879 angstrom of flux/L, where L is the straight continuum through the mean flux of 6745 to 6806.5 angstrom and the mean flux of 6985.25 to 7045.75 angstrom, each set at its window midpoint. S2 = 0.28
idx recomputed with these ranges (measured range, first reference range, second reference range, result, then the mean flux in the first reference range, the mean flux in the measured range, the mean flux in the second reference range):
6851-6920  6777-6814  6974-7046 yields 0.33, 10.3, 10.2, 18.8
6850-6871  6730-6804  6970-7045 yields 0.32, 10.4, 10.1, 18.4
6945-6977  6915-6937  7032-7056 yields -0.05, 9.47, 9.87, 9.34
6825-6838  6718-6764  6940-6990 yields 0.09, 10.8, 9.62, 9.86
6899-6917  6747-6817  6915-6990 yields 0.00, 10.2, 9.81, 9.68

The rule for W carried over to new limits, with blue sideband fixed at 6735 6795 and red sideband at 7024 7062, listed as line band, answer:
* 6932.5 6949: 0.72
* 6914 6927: 1.13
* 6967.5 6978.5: 1.24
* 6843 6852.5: -0.25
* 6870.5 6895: -0.65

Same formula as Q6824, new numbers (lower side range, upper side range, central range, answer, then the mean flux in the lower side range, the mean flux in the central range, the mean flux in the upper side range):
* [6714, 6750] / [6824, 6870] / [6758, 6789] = 3.0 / 11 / 9.64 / 10.1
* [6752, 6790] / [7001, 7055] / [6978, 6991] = 6.5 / 9.84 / 9.71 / 21.5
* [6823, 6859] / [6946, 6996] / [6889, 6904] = -0.5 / 10.1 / 10.4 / 10.1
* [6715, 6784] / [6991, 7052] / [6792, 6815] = 3.1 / 10.5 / 10.8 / 20.4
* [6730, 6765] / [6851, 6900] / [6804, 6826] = 0.6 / 10.5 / 10.1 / 10.3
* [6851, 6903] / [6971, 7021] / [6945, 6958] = 5.2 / 10.3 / 10.6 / 22.1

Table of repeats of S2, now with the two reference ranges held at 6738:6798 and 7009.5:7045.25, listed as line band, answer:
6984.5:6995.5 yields 0.40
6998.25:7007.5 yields 0.17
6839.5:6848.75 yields 0.07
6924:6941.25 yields 0.47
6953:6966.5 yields 0.44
